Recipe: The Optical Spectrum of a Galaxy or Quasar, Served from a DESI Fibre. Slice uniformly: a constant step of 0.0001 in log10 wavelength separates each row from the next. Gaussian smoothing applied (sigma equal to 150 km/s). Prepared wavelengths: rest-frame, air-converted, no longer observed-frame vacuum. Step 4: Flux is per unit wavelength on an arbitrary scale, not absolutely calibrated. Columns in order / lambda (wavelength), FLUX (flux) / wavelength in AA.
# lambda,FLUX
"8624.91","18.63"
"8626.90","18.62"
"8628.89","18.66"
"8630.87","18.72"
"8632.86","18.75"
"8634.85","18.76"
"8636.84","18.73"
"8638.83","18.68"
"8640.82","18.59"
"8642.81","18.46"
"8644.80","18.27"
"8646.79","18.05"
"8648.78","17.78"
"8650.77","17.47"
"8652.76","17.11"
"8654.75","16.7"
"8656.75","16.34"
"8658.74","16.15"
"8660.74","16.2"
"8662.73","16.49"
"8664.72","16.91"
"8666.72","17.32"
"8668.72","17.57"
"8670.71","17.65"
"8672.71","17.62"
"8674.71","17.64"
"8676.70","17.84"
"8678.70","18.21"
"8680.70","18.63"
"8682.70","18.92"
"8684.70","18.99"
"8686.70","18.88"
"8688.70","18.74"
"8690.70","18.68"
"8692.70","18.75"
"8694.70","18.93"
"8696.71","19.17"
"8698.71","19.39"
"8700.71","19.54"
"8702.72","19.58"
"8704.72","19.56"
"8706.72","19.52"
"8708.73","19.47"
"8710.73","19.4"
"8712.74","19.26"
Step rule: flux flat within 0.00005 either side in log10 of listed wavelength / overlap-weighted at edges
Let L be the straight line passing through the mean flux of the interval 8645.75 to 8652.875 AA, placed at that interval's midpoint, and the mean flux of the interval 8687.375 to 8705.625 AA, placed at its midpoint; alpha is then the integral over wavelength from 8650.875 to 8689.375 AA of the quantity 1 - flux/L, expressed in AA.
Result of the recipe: 1.62 AA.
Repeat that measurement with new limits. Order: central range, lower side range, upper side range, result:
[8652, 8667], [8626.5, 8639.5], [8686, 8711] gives 1.82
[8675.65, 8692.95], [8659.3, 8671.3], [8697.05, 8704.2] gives -0.28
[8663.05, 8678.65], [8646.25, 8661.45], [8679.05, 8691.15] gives 0.38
